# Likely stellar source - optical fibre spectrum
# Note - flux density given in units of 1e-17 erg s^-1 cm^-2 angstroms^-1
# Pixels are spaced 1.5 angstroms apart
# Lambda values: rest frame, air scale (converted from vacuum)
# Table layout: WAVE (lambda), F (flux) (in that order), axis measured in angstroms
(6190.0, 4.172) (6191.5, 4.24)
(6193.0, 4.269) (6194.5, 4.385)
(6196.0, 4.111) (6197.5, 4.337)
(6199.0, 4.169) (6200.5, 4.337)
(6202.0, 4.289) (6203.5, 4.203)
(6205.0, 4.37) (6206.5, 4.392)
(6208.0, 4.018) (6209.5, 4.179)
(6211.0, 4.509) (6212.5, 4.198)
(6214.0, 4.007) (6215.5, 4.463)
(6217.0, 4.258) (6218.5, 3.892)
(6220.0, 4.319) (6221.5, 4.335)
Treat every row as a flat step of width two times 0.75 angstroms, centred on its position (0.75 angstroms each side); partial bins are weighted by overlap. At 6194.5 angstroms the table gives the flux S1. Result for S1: 4.385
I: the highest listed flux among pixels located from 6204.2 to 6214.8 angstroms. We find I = 4.509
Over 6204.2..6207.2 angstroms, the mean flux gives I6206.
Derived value 4.38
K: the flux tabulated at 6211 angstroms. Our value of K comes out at 4.509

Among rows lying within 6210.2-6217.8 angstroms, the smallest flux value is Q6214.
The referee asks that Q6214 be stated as 4.007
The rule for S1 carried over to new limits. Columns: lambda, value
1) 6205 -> 4.37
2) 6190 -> 4.172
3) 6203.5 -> 4.203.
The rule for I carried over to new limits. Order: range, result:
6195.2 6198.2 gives 4.337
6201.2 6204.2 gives 4.289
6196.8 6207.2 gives 4.392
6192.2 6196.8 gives 4.385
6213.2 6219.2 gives 4.463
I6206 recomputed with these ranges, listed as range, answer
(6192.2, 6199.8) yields 4.25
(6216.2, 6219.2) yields 4.08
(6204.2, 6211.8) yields 4.29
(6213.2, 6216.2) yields 4.23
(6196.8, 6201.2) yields 4.28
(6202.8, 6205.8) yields 4.29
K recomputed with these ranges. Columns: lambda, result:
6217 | 4.258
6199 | 4.169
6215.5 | 4.463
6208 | 4.018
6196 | 4.111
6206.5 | 4.392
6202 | 4.289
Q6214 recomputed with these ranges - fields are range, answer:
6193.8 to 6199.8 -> 4.111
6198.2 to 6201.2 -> 4.169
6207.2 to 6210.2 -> 4.018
